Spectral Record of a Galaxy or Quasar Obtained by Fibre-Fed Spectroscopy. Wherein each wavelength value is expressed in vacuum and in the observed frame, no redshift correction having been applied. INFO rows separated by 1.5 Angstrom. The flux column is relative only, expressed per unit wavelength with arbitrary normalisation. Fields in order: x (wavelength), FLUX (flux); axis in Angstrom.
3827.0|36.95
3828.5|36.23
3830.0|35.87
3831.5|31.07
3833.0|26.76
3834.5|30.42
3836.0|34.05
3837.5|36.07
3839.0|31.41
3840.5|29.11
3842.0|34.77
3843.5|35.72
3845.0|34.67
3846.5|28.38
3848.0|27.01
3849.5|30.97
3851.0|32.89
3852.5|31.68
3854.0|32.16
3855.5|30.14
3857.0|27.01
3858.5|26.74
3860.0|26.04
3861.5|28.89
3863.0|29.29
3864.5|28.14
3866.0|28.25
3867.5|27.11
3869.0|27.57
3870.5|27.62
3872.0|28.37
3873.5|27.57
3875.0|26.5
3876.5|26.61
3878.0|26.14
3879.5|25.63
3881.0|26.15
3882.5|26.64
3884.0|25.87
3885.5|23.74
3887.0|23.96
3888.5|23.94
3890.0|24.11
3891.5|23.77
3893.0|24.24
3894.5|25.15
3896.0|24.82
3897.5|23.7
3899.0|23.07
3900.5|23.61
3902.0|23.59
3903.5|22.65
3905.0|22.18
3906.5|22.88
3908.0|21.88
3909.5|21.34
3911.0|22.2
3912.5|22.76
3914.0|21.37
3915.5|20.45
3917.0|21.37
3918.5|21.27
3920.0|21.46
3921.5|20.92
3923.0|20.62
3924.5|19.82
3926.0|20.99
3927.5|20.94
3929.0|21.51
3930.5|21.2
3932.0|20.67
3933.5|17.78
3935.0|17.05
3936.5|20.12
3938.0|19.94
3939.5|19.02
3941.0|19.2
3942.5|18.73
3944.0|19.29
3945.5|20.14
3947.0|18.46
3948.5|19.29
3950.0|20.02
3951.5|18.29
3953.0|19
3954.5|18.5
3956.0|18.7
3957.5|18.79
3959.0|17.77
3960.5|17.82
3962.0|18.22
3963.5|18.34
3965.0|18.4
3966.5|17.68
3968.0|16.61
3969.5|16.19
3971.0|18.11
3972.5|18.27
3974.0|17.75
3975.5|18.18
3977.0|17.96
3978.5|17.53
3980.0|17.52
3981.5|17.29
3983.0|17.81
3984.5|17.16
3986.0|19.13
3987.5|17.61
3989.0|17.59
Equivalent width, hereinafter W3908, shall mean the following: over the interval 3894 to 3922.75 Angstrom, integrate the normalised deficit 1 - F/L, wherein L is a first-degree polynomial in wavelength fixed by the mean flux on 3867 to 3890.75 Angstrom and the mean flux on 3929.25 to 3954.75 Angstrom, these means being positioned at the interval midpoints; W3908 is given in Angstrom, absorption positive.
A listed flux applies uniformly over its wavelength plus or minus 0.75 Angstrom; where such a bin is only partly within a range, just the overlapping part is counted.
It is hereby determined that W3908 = 0.6 Angstrom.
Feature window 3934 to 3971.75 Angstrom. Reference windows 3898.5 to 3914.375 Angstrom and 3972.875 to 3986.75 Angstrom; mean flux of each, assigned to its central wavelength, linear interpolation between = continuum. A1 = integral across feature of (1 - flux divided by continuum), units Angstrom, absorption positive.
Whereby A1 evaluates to 1.9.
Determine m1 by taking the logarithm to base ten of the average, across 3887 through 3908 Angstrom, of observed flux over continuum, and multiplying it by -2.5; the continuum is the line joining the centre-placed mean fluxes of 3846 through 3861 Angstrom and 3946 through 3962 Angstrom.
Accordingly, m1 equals 0.05 mag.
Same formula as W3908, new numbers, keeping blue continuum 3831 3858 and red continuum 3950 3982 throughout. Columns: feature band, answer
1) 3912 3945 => 2.7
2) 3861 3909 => 2.7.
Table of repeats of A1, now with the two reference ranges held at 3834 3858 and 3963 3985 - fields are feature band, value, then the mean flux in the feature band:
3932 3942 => 1.2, 19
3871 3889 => 1.3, 26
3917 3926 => 1.0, 20.9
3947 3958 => 0.6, 18.9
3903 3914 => 1.2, 22.2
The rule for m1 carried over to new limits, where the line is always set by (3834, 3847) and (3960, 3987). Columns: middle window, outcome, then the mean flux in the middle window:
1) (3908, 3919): 0.142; 21.6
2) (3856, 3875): 0.087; 27.7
